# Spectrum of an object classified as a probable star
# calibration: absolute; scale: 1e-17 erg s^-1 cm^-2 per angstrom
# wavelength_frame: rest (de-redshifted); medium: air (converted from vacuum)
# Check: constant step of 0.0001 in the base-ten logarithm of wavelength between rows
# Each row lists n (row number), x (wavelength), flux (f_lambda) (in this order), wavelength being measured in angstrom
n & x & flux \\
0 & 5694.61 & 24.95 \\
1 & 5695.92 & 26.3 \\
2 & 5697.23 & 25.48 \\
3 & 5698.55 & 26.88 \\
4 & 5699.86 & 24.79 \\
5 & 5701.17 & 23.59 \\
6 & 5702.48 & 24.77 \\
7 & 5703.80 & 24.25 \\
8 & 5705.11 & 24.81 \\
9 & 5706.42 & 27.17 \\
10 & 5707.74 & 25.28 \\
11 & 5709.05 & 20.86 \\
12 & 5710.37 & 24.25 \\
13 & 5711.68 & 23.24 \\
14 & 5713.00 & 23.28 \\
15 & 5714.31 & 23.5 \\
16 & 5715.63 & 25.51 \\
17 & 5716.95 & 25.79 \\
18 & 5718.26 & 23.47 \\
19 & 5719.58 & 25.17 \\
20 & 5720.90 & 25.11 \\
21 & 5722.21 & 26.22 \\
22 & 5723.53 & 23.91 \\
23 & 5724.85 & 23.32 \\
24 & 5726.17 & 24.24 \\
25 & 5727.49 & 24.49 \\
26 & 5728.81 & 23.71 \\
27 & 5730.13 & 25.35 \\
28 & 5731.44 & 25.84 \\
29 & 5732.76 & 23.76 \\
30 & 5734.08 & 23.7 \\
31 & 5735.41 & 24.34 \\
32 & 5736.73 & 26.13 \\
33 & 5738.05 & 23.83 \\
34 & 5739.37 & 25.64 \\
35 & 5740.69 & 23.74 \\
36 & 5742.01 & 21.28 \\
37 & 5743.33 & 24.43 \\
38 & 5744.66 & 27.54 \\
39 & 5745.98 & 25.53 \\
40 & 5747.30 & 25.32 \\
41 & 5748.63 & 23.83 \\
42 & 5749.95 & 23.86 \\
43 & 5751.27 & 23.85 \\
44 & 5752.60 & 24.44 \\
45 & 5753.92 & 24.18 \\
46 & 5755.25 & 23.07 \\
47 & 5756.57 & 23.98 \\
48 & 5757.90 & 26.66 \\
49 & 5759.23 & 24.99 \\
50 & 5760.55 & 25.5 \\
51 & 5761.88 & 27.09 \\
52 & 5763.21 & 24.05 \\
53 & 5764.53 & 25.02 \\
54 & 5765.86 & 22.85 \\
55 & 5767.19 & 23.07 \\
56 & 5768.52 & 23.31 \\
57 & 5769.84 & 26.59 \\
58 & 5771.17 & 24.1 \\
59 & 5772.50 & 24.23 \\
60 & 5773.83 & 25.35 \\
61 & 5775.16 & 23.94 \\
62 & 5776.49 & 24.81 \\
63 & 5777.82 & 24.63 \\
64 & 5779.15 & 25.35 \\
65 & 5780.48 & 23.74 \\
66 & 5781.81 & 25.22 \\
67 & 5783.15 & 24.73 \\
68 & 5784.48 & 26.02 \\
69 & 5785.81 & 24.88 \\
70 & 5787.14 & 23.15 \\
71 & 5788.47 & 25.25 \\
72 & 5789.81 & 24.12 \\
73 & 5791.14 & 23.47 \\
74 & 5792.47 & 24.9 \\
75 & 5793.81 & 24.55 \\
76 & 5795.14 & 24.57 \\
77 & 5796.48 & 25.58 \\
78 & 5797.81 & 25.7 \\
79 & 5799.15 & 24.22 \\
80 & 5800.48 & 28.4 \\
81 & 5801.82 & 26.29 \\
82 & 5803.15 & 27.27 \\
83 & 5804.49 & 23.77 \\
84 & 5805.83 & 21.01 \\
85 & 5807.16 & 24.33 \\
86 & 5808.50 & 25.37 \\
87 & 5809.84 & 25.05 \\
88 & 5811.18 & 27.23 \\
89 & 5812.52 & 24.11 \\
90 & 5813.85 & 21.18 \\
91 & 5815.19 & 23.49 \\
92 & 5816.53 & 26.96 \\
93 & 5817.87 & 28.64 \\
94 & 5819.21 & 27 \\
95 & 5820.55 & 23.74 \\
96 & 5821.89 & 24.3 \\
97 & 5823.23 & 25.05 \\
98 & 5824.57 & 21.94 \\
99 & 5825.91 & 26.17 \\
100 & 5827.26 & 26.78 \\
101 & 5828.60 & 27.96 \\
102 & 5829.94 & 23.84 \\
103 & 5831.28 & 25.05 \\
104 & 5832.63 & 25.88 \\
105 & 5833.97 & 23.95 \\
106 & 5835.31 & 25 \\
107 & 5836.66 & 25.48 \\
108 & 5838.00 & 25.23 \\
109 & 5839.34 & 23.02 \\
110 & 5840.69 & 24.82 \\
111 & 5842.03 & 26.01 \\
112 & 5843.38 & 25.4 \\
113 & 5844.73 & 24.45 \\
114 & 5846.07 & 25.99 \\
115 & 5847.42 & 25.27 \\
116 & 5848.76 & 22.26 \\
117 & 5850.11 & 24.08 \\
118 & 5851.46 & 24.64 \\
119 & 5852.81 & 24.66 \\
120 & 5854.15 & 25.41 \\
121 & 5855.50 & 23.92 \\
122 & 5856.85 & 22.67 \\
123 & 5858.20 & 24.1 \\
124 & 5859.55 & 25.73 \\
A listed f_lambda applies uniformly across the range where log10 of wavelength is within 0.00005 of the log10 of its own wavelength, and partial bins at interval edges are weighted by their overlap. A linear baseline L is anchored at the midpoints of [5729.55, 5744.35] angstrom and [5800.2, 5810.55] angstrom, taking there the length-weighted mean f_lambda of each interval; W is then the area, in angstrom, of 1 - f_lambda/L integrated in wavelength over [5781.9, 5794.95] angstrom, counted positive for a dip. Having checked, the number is 0.16 angstrom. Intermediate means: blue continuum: 24.4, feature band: 24.6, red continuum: 25.1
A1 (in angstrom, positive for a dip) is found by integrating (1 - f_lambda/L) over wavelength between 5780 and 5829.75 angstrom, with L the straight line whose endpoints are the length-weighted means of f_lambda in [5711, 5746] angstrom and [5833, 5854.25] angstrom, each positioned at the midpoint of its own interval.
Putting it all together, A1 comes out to -0.74 angstrom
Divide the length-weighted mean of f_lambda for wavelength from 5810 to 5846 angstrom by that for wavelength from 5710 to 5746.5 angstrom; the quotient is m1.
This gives 1.0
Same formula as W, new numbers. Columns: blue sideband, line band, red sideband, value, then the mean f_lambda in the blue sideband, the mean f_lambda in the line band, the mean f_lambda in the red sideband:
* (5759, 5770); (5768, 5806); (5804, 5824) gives -0.25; 24.6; 24.9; 24.7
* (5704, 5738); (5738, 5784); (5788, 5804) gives 0.66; 24.5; 24.6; 25.3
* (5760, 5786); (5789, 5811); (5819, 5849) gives -0.11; 24.7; 25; 25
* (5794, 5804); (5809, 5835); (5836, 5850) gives 0.14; 25.9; 25.2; 24.8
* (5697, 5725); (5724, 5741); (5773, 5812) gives 0.13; 24.6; 24.5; 24.9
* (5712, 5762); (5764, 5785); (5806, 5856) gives 0.15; 24.6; 24.5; 24.9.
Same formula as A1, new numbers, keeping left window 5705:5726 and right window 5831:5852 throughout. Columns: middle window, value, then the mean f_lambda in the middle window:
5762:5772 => 0.10 angstrom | 24.3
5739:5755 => 0.06 angstrom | 24.4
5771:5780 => -0.02 angstrom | 24.6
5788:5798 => -0.03 angstrom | 24.7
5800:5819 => -0.42 angstrom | 25.2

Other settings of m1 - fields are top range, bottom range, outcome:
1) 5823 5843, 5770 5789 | 1.01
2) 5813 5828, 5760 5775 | 1.02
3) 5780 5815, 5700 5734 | 1.01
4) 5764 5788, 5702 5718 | 1.01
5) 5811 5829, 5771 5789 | 1.02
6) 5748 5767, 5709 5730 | 1.01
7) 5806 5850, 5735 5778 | 1.02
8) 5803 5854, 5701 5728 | 1.02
